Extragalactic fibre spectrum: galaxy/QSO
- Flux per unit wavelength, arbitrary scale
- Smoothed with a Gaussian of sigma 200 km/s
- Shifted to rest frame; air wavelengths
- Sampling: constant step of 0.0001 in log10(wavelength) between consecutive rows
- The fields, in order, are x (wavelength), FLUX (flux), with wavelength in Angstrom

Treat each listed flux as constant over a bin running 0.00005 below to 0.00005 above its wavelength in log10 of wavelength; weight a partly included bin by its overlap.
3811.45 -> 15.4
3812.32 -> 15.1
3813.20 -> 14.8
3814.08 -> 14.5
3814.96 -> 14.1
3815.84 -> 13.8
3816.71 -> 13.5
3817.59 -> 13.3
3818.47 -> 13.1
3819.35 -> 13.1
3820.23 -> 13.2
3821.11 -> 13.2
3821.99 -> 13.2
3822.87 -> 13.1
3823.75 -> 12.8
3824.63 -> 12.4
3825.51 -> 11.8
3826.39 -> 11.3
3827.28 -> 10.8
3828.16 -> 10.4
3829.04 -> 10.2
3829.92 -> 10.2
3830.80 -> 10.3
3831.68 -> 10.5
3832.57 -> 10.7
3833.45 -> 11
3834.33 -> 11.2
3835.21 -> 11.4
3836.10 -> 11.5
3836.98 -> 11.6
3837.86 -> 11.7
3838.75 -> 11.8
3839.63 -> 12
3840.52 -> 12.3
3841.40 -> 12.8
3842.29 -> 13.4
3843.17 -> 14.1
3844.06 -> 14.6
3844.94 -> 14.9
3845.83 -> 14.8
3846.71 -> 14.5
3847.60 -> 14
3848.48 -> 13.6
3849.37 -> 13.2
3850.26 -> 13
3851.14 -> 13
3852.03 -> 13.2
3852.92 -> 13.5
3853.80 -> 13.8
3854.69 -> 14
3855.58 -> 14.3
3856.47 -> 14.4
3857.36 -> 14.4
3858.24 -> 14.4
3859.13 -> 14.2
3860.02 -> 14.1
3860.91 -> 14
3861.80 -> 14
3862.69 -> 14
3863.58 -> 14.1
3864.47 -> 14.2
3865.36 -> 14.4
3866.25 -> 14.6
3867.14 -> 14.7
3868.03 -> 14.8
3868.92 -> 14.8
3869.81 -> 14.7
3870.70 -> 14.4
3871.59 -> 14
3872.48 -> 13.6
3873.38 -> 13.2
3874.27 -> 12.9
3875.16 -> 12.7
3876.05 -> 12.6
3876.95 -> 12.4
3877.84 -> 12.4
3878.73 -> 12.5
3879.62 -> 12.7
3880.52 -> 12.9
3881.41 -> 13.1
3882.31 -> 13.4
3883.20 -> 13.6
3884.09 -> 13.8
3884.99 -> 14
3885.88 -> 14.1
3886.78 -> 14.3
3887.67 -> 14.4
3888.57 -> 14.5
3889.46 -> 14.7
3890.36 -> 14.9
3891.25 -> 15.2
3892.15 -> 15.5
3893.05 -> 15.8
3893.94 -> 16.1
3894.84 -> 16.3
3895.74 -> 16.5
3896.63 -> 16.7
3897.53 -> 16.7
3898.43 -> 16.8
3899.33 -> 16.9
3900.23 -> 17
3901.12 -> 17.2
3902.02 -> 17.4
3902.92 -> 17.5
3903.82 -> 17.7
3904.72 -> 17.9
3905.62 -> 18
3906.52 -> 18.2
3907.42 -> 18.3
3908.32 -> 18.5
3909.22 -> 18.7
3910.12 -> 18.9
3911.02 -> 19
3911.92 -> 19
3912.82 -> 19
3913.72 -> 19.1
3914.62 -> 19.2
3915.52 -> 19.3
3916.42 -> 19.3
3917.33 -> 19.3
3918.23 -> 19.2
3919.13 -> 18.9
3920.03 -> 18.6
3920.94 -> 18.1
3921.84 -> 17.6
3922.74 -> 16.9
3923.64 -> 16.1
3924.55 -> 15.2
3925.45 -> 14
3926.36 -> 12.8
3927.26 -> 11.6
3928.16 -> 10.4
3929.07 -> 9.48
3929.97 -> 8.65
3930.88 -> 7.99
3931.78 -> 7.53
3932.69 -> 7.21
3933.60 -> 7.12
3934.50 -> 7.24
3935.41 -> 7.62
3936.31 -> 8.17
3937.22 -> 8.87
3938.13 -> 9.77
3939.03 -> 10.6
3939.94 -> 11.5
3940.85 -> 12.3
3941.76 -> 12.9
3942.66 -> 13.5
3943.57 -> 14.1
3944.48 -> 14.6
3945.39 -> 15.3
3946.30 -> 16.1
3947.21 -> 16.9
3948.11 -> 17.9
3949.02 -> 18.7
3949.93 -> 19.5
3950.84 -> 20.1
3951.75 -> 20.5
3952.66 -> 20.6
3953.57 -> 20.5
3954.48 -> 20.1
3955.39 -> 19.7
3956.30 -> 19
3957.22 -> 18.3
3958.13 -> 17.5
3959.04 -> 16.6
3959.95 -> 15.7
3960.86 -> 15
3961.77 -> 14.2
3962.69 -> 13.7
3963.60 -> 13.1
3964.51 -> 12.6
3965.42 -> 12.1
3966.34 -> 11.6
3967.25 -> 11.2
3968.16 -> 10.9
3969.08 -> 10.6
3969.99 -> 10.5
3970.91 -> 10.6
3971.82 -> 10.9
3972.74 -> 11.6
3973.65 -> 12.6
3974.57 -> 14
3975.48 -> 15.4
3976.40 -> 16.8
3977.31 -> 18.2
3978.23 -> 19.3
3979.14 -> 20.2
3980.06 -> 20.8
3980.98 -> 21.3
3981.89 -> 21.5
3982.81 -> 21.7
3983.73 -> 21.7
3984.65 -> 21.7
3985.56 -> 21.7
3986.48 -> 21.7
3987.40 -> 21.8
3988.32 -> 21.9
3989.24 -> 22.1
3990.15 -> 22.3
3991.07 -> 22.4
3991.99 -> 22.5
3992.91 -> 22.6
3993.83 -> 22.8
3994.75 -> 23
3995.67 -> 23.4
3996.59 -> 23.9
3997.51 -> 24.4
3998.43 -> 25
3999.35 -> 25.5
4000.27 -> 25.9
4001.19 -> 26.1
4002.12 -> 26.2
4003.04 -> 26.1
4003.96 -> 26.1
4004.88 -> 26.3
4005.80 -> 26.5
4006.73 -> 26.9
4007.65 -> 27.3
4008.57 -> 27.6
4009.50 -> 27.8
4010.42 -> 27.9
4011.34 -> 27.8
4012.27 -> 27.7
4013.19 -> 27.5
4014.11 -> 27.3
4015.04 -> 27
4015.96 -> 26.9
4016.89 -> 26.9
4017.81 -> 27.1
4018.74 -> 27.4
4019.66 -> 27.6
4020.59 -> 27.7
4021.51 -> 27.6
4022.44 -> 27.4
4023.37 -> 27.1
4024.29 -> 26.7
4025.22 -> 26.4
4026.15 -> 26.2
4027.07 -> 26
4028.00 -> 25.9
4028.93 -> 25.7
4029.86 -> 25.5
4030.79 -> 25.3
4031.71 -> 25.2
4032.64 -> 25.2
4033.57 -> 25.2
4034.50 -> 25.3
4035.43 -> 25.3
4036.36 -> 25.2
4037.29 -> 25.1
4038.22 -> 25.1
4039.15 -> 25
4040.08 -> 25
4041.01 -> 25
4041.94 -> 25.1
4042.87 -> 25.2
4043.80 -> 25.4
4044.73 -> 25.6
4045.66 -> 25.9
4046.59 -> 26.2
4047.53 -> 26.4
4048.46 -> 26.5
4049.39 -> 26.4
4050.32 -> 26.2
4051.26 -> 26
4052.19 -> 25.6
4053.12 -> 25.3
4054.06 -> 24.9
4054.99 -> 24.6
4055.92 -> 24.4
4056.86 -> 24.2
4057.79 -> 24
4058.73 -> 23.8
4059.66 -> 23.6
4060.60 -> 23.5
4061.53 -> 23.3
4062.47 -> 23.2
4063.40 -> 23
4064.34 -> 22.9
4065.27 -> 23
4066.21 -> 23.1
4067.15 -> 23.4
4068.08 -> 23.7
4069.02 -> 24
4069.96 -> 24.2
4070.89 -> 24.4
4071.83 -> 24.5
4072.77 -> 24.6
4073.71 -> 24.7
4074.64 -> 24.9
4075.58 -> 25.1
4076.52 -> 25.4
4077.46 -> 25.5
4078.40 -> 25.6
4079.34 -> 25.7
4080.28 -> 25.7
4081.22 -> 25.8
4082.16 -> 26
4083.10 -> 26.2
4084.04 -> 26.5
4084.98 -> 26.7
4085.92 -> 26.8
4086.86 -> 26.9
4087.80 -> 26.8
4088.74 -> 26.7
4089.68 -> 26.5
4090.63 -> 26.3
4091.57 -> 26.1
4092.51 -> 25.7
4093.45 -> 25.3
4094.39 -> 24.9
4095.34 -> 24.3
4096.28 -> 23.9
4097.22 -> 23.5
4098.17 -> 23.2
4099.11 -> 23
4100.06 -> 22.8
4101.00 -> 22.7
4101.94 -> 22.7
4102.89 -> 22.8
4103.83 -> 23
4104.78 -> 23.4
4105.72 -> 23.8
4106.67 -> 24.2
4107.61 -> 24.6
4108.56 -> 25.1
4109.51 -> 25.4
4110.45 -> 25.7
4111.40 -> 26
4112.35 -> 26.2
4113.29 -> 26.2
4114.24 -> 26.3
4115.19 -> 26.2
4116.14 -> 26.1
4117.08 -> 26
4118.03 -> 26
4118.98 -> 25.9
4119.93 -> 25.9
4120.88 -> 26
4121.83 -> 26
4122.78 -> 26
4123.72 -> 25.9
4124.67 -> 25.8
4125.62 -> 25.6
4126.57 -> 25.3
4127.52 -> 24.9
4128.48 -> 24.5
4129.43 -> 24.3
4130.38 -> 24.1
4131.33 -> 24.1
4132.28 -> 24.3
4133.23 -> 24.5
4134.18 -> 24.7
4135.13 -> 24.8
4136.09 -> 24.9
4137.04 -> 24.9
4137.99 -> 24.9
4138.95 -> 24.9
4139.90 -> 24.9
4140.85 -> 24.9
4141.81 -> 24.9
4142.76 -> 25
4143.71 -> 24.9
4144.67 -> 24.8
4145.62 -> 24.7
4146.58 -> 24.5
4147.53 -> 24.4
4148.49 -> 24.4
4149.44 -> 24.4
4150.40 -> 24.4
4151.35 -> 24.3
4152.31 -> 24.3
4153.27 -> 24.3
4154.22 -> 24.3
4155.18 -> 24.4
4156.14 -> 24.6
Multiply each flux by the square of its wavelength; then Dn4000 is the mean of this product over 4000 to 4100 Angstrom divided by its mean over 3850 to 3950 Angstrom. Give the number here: 1.9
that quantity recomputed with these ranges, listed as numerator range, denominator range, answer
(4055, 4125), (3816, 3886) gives 2.14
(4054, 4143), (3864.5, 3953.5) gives 1.83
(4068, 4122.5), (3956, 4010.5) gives 1.34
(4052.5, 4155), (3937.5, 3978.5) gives 1.78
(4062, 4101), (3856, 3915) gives 1.78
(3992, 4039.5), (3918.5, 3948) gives 2.16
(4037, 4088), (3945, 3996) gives 1.47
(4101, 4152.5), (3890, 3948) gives 1.84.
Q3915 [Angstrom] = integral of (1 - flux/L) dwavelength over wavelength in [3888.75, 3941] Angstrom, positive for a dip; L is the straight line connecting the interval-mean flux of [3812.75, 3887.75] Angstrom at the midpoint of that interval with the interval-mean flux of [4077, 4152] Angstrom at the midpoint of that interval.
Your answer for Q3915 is 2.9 Angstrom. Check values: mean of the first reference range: 13.2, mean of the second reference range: 25.1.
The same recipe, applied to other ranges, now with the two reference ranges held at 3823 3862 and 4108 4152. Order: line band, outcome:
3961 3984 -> 4.2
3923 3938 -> 5.8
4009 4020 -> -4.0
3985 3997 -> -2.1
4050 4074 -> -2.1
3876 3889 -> 1.0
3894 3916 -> -3.5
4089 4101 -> -0.5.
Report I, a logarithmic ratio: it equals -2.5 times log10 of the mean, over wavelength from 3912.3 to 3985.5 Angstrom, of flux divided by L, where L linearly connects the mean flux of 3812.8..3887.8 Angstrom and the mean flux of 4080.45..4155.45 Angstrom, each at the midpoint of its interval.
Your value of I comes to 0.16 mag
